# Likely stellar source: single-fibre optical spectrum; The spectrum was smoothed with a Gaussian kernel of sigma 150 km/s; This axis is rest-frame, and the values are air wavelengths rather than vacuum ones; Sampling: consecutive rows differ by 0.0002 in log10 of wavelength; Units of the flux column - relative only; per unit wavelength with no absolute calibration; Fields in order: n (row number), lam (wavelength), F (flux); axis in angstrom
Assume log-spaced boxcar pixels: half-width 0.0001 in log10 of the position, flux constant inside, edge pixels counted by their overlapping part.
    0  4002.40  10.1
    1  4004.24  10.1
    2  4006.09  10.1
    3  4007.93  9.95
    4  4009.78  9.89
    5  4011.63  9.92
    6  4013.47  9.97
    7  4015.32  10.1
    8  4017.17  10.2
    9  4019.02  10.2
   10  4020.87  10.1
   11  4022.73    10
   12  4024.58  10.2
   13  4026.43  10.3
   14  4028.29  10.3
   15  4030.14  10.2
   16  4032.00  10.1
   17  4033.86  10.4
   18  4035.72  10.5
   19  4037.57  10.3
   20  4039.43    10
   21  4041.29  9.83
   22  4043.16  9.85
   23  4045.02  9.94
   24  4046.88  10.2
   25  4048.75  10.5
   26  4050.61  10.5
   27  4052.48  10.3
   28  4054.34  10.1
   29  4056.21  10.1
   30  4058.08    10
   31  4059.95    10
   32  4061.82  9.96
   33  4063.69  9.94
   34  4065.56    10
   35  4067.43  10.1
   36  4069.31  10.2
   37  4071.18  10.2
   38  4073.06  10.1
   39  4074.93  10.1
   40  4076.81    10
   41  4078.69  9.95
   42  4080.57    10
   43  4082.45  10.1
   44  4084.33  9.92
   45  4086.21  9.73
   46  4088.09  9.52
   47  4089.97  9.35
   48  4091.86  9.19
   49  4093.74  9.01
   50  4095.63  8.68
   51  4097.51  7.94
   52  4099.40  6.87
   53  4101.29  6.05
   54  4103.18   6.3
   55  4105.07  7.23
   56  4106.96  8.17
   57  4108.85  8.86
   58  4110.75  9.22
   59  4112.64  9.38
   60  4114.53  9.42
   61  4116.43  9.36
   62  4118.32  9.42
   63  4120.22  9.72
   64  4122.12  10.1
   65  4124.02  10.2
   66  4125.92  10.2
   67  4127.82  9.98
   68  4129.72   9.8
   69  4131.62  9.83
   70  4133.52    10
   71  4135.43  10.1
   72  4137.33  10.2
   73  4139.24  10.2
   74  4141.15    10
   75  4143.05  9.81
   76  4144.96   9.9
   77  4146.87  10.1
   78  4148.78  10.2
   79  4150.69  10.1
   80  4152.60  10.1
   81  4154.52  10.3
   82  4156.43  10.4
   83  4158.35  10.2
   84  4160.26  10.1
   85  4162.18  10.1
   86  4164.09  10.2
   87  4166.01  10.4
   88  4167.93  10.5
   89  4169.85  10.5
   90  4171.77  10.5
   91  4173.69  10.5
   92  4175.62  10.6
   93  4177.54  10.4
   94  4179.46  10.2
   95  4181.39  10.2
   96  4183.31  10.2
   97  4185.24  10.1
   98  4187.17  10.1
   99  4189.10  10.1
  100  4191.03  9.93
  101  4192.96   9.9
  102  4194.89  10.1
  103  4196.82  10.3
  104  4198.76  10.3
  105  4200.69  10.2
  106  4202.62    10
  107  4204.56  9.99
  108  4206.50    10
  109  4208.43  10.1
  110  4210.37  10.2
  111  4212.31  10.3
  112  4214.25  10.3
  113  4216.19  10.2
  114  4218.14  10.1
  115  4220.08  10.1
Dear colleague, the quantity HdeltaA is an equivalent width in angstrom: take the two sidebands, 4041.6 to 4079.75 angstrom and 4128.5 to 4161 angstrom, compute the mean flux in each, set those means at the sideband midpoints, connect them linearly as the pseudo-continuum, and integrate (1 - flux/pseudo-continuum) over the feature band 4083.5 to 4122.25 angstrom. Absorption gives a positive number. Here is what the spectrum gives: 5.3 angstrom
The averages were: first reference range 10.1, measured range 8.7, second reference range 10.1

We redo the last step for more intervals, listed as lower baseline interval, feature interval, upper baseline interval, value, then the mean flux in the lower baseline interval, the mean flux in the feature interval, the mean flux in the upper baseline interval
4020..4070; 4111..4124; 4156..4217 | 0.75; 10.1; 9.6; 10.2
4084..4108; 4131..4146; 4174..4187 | -1.18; 8.27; 10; 10.3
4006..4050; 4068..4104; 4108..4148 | 2.94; 10.1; 9.13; 9.8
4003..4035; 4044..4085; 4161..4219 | 0.18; 10.1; 10.1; 10.2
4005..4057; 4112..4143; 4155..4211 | 0.97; 10.1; 9.87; 10.2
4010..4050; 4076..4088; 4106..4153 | 0.04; 10.1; 9.92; 9.77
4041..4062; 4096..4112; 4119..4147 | 3.80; 10.1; 7.65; 10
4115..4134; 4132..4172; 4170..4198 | -0.60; 9.85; 10.2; 10.2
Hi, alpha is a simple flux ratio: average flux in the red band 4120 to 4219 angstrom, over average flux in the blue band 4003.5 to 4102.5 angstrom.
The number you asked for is 1.0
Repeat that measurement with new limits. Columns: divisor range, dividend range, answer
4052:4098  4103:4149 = 0.98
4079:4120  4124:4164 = 1.15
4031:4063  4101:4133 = 0.90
